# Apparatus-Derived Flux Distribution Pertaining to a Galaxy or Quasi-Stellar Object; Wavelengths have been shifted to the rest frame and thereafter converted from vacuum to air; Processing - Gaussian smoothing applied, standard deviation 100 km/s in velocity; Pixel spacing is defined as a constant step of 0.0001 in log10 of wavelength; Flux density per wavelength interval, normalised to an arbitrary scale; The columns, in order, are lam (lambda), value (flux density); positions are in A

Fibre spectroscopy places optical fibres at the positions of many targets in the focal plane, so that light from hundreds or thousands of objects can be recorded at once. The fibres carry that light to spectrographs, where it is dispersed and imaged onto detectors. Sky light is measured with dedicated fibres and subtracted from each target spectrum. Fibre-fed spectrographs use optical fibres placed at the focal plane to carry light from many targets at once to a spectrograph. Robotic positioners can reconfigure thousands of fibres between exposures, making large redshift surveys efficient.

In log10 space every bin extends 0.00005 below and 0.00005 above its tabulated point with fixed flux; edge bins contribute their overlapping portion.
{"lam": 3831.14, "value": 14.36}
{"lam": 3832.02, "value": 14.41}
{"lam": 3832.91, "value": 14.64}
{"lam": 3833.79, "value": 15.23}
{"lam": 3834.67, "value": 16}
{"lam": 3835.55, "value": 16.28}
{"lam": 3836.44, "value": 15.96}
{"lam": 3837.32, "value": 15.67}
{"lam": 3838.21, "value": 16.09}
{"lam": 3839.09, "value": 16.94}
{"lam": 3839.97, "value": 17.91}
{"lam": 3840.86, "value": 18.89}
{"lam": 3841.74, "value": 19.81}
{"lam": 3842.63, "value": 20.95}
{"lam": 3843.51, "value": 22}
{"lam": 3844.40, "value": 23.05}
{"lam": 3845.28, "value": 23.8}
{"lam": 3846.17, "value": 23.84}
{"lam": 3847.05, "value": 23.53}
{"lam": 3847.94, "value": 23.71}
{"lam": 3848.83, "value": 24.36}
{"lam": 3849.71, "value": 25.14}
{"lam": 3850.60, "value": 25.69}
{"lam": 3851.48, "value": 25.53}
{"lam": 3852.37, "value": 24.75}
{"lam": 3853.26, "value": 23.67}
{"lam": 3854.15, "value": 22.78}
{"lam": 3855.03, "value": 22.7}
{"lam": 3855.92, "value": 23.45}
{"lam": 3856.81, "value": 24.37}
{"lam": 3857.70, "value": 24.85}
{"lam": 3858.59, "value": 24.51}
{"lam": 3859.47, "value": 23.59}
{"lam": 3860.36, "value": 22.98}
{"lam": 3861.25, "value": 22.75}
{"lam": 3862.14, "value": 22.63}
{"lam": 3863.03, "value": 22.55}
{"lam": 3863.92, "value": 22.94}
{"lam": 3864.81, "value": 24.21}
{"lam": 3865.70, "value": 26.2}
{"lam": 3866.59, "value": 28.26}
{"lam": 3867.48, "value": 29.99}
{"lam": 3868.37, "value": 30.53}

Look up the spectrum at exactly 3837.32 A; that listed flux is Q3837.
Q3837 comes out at 15.67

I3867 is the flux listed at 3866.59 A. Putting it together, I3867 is 28.26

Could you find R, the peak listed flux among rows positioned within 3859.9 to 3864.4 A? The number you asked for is 22.98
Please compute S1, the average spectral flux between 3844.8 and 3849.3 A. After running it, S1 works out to 23.9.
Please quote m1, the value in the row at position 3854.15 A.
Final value 22.78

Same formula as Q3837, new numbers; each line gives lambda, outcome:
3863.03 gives 22.55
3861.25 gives 22.75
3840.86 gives 18.89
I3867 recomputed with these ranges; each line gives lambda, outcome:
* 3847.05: 23.53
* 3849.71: 25.14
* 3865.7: 26.2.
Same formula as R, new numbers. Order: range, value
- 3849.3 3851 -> 25.69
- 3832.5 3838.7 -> 16.28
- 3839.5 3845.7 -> 23.8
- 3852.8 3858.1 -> 24.85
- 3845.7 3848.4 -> 23.84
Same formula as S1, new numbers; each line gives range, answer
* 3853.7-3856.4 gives 23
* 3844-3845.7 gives 23.5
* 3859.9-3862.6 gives 22.8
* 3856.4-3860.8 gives 24.1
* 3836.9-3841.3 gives 17.1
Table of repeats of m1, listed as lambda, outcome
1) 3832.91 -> 14.64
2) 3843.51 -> 22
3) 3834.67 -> 16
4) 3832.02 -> 14.41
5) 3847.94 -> 23.71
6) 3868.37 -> 30.53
